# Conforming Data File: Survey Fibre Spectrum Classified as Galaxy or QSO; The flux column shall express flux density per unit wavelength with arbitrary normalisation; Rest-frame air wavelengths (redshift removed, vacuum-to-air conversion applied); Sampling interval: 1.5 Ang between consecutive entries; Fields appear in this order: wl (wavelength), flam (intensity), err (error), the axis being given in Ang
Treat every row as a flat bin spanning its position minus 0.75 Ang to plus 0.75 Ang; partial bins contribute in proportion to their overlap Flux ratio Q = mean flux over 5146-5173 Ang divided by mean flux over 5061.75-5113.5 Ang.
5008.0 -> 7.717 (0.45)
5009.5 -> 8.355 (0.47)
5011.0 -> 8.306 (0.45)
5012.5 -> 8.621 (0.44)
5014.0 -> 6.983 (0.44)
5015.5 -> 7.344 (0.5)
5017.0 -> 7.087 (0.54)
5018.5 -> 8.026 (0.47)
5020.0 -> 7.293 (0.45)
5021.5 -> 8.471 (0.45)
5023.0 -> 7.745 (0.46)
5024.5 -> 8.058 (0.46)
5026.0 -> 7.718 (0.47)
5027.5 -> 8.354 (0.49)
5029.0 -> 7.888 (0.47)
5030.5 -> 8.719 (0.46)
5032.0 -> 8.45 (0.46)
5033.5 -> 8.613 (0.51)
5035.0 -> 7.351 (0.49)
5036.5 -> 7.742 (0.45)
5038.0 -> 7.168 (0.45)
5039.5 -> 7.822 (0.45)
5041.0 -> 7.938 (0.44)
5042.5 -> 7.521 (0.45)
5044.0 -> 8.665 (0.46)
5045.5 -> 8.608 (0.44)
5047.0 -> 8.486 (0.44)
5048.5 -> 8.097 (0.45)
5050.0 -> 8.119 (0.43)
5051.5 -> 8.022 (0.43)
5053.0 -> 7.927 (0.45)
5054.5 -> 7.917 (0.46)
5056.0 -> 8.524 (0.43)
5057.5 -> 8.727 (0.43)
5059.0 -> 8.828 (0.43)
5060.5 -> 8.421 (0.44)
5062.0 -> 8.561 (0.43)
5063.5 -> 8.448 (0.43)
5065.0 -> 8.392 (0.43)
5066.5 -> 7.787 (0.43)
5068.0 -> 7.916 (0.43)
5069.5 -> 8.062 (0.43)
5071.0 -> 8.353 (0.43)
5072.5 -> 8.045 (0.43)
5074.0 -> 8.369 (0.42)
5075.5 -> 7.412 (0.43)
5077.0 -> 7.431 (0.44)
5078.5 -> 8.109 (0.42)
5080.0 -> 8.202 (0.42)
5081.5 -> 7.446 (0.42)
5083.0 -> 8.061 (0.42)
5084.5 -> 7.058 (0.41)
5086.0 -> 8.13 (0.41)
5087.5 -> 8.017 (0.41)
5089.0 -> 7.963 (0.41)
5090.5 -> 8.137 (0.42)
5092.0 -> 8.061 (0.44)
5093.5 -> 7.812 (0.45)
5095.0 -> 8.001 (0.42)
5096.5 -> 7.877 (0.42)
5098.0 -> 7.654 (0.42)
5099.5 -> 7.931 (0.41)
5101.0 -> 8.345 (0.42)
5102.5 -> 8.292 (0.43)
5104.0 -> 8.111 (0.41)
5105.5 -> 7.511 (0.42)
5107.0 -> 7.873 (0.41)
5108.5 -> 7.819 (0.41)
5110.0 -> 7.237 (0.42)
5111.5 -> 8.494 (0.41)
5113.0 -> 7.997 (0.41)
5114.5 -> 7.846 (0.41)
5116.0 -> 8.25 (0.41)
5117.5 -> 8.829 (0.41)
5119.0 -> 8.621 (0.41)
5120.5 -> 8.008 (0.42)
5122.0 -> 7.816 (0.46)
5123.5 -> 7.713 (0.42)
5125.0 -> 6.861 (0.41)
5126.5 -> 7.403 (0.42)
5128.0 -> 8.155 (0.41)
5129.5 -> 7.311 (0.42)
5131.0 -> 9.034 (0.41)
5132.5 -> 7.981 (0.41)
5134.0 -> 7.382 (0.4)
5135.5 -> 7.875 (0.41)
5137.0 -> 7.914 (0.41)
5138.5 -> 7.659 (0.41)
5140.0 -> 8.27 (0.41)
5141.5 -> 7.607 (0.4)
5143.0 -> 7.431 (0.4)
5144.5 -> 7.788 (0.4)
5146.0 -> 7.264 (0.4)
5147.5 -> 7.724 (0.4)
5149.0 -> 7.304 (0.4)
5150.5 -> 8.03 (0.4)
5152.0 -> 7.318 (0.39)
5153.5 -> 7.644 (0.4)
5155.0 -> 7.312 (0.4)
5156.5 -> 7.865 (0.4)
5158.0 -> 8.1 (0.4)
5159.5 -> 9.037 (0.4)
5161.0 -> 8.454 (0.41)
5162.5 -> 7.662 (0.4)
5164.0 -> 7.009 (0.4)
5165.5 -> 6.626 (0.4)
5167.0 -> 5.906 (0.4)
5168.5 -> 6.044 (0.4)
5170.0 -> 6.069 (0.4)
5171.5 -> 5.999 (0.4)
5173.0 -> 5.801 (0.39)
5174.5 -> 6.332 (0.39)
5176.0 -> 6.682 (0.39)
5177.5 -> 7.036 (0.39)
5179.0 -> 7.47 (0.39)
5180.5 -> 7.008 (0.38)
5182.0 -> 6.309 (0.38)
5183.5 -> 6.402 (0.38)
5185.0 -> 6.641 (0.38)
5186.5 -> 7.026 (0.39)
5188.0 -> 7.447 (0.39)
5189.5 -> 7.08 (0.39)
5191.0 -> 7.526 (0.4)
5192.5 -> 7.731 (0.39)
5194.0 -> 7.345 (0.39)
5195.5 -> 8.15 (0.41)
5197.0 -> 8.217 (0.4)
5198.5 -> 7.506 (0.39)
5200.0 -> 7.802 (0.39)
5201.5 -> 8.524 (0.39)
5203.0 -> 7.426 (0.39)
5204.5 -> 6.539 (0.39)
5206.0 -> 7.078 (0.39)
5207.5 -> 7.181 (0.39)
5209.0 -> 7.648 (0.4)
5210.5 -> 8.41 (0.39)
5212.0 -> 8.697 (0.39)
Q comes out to 0.9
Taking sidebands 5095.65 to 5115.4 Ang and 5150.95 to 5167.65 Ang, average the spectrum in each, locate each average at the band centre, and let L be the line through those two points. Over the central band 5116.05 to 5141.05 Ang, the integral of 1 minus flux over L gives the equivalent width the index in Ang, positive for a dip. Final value -0.5 Ang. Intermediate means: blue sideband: 7.92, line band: 7.93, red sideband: 7.56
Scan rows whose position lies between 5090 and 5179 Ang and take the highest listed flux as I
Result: 9.037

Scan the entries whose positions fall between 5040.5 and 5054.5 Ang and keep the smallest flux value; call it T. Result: 7.521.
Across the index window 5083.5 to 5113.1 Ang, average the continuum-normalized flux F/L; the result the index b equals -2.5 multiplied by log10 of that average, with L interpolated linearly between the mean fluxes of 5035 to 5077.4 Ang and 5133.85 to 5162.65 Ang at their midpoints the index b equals 0.01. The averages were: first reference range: 8.11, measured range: 7.92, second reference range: 7.79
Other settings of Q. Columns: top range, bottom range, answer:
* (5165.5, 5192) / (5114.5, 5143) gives 0.84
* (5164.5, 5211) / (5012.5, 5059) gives 0.88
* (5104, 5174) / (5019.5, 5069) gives 0.94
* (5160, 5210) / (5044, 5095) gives 0.88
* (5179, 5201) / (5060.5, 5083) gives 0.91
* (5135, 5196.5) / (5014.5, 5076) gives 0.90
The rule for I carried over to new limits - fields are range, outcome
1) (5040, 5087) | 8.828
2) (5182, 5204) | 8.524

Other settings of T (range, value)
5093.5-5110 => 7.237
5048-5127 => 6.861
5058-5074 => 7.787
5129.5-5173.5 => 5.801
